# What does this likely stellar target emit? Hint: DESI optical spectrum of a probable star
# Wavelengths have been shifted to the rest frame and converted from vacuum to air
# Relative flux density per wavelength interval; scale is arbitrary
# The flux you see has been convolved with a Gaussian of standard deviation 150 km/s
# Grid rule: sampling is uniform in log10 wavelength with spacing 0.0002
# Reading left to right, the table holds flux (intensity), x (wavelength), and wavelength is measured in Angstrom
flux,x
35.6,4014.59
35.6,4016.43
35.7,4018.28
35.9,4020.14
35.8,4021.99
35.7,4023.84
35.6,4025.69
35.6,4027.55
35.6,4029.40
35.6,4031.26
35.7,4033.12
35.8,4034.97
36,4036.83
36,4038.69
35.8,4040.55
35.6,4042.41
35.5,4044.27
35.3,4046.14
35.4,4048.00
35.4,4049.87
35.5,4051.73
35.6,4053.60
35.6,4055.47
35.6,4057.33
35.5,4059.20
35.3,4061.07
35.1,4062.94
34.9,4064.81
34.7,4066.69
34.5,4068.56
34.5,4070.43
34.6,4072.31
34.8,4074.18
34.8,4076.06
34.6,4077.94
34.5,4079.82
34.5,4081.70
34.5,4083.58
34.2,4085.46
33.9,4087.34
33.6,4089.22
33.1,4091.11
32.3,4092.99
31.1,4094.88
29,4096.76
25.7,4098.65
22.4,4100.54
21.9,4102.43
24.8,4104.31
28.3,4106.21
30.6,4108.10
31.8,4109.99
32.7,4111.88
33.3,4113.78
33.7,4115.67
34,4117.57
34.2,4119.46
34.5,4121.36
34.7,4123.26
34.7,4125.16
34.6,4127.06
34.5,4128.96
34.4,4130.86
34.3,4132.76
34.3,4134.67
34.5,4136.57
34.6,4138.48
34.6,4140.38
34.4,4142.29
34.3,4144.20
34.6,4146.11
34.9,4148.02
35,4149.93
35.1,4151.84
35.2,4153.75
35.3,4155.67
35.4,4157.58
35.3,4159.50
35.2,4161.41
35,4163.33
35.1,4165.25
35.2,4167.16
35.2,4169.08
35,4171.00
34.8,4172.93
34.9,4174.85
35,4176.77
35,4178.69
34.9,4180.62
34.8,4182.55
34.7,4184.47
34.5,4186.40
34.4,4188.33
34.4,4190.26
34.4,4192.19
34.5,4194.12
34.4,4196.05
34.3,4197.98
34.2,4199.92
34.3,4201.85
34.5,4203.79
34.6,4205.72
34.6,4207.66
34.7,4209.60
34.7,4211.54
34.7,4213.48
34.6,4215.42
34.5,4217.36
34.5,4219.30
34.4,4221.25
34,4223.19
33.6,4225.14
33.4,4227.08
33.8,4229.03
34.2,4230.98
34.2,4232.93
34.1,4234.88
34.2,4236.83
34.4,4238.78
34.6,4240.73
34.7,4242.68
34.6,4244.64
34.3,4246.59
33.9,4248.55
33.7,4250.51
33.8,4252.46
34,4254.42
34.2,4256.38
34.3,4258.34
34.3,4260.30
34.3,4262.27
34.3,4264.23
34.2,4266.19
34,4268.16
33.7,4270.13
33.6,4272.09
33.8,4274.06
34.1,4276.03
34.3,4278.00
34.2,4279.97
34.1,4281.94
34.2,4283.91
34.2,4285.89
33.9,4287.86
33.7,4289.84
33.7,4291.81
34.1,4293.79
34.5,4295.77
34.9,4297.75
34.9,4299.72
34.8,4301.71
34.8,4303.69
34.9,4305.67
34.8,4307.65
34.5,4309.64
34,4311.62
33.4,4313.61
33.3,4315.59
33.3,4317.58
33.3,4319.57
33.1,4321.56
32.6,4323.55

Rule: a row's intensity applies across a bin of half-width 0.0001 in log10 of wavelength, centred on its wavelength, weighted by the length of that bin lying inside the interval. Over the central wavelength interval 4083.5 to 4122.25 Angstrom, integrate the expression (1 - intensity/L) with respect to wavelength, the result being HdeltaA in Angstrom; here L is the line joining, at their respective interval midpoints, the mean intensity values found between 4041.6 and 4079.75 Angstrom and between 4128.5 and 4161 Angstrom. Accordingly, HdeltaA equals 4.54 Angstrom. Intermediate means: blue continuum 35.1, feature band 30.9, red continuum 34.8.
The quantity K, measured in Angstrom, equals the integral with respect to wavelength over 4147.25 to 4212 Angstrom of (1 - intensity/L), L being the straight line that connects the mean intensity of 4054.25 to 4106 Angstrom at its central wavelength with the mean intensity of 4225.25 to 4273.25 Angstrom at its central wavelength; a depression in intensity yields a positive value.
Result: -2.6 Angstrom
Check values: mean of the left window 32.5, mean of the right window 34.1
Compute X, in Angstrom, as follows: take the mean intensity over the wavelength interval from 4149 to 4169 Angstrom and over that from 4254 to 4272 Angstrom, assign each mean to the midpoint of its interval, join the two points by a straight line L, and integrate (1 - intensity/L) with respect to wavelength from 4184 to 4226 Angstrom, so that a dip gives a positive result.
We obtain 0.3 Angstrom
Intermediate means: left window 35.2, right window 34.1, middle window 34.4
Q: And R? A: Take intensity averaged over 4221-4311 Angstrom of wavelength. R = 34.2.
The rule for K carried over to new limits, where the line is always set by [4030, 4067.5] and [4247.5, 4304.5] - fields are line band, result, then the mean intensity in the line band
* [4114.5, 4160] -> 0.5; 34.6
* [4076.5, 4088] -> 0.3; 34.4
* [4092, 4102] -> 2.1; 27.8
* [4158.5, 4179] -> -0.2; 35.1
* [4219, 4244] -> 0.2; 34.2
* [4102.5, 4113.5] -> 1.8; 29.3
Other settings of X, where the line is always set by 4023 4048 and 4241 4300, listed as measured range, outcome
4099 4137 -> 3.62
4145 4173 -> -0.18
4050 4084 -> 0.48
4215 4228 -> 0.13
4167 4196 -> -0.03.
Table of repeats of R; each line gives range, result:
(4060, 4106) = 32.2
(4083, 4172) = 33.1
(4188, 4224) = 34.5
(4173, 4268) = 34.4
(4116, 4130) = 34.4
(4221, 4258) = 34.1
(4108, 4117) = 32.7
